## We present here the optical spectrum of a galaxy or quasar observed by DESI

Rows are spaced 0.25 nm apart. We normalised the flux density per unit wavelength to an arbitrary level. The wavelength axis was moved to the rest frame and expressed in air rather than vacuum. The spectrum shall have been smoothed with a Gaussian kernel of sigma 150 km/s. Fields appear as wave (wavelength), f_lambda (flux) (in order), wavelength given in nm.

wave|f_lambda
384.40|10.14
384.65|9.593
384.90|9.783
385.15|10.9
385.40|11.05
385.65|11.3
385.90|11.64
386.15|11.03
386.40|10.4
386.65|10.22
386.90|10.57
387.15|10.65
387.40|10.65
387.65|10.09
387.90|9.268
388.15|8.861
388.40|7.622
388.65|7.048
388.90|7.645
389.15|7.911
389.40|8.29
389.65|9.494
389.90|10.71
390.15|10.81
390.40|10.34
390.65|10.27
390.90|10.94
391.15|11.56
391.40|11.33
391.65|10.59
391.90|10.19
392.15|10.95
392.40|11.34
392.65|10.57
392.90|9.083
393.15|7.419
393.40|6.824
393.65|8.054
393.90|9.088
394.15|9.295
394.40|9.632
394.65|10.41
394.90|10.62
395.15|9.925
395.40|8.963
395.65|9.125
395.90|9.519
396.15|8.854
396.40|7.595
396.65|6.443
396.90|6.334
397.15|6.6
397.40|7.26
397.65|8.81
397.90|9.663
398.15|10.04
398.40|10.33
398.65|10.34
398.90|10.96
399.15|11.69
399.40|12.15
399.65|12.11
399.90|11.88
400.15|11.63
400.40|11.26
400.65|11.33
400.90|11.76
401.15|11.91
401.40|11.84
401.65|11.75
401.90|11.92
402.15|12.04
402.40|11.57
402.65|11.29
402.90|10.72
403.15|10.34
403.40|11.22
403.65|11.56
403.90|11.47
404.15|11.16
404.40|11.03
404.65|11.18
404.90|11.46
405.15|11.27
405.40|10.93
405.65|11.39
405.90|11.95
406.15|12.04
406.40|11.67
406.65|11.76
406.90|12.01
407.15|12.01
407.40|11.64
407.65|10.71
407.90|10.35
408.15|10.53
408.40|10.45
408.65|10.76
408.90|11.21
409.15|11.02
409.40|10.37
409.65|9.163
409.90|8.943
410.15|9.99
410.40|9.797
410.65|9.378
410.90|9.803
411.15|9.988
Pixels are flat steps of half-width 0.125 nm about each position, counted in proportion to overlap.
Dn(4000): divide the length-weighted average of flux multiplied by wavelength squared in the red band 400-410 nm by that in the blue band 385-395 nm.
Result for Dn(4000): 1.23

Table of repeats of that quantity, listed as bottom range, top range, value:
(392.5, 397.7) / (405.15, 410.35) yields 1.35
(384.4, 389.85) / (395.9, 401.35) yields 1.09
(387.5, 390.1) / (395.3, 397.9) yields 0.95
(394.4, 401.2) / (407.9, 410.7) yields 1.09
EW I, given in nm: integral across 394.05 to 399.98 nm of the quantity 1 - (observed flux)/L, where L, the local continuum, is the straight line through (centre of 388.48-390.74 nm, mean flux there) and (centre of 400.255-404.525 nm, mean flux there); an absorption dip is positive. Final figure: 0.54 nm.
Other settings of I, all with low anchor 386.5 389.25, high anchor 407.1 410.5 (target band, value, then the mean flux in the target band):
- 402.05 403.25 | -0.132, 11.2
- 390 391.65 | -0.265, 10.9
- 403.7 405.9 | -0.230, 11.3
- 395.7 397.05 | 0.263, 7.8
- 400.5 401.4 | -0.153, 11.7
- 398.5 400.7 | -0.352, 11.5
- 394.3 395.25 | -0.057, 10.2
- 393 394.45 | 0.182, 8.33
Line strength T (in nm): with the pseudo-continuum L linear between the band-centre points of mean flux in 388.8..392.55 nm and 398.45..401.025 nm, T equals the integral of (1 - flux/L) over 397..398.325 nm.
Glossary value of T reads 0.318 nm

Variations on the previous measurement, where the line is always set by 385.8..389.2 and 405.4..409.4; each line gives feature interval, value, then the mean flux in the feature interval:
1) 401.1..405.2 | -0.19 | 11.4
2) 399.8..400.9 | -0.09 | 11.5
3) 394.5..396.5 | 0.16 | 9.4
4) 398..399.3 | -0.02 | 10.7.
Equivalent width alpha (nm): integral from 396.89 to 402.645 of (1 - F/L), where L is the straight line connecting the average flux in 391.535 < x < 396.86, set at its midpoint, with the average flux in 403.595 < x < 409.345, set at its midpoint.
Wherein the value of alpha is -0.33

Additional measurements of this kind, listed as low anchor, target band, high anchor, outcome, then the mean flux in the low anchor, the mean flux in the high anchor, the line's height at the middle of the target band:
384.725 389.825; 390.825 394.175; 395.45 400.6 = -0.038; 9.73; 9.64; 9.69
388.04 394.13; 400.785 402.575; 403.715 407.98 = -0.155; 9.45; 11.4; 10.9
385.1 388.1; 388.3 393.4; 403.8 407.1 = 0.547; 10.6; 11.5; 10.8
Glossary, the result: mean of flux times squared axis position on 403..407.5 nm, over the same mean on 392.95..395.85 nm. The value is 1.34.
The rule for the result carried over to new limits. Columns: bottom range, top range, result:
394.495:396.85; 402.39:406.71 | 1.32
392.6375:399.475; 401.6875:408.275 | 1.31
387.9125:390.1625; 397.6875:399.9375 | 1.33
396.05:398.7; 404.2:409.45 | 1.41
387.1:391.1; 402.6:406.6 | 1.30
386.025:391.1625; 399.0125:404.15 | 1.27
